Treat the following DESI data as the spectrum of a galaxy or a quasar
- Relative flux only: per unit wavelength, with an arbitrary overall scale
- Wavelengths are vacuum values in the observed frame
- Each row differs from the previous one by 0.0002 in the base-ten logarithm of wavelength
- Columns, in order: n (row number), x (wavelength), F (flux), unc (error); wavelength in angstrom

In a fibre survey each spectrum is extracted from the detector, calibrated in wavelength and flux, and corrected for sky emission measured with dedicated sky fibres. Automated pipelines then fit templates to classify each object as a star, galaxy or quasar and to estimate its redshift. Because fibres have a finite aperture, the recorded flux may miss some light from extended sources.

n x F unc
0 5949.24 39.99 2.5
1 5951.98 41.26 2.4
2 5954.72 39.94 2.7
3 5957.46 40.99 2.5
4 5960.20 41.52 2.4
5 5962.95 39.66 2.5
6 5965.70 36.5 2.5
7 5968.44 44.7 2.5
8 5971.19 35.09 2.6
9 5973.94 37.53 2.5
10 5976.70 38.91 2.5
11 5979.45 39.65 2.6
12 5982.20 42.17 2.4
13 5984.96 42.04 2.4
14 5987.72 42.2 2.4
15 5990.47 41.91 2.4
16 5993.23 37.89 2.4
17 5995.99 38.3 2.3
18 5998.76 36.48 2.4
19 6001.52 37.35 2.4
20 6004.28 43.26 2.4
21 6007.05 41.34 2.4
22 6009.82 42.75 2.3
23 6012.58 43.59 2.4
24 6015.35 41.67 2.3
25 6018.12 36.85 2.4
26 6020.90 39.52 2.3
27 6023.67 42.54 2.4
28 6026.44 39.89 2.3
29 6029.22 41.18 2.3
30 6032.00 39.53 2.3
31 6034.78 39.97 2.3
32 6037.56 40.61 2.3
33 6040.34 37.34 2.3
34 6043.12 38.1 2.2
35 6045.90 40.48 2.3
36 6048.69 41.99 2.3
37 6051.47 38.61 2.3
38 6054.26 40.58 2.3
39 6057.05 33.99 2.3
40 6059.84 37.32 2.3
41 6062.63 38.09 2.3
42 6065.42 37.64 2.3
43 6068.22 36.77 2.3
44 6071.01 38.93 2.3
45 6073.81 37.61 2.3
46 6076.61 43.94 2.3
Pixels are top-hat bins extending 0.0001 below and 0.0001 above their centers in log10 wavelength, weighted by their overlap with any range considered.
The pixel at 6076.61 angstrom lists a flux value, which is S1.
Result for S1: 43.94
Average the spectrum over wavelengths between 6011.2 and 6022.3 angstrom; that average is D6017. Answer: 40.4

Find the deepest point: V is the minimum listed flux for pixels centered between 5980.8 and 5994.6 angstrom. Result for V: 37.89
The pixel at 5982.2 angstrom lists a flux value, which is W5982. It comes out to 42.17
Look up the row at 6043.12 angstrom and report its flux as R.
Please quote 38.1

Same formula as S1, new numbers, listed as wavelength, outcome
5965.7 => 36.5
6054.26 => 40.58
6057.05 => 33.99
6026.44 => 39.89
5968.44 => 44.7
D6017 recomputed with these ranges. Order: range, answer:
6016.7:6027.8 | 39.7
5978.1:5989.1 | 41.5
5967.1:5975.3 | 39.1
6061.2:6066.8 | 37.9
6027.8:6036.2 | 40.2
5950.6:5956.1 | 40.6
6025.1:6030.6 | 40.5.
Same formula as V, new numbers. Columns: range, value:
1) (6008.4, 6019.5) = 36.85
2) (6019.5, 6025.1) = 39.52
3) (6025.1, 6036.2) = 39.53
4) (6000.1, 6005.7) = 37.35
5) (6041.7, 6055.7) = 38.1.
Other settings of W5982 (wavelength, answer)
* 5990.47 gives 41.91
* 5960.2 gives 41.52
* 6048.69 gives 41.99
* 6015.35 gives 41.67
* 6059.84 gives 37.32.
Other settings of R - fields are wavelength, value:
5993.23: 37.89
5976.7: 38.91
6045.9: 40.48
